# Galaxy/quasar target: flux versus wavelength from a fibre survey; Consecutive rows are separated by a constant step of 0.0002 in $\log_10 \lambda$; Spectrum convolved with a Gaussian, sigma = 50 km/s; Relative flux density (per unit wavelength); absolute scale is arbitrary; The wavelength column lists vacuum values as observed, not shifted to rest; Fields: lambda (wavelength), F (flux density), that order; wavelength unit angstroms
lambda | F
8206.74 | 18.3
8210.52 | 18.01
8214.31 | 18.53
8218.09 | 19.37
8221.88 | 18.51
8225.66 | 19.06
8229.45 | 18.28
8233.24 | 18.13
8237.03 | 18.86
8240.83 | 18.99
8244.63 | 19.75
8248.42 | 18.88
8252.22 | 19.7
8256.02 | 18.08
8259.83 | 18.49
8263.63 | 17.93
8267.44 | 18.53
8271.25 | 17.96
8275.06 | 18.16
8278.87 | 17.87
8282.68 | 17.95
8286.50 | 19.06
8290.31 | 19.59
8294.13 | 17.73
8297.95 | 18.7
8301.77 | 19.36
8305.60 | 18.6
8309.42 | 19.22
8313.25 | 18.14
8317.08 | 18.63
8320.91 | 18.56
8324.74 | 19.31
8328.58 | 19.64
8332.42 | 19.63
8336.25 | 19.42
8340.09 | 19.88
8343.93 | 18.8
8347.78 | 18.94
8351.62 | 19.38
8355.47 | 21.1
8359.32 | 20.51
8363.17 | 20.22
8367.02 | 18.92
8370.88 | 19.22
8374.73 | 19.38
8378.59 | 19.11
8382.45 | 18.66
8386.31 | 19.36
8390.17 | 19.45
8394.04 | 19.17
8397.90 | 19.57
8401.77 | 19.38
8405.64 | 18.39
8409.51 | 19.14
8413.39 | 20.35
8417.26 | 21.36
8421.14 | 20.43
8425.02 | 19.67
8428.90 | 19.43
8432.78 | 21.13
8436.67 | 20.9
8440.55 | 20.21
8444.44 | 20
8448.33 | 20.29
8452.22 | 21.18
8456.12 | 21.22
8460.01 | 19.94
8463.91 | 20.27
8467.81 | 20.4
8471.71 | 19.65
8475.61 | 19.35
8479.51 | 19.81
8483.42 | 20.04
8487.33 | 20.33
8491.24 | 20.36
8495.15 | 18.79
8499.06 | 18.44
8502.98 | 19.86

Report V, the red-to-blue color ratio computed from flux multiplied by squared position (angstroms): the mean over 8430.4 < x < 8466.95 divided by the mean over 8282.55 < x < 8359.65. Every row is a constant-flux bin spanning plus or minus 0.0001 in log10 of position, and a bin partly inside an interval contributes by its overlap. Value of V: 1.1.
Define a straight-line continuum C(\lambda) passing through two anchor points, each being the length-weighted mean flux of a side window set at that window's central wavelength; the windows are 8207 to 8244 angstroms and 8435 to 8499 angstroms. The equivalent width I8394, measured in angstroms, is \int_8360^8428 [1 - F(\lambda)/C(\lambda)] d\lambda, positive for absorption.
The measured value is 0.49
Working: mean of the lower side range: 18.7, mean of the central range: 19.5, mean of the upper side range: 20.1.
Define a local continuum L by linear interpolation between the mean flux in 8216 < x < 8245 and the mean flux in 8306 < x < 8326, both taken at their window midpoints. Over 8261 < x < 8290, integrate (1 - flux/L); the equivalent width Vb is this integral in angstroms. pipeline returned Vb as 0.8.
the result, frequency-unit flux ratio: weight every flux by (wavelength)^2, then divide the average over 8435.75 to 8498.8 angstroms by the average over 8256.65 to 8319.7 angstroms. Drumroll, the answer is 1.1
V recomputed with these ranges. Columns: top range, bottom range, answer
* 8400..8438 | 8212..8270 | 1.12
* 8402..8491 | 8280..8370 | 1.08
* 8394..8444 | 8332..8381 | 1.04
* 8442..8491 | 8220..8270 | 1.14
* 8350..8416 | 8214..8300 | 1.08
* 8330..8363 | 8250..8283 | 1.10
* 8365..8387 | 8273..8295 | 1.06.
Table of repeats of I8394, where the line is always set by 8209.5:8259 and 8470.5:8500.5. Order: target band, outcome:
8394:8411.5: 0.2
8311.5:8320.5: 0.3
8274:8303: 0.6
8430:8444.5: -0.8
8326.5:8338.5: -0.3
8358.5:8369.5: -0.3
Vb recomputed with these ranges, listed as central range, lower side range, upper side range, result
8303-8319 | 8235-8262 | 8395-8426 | 0.5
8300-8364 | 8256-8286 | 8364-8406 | -2.2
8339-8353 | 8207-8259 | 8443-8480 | 0.2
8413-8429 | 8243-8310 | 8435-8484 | -0.3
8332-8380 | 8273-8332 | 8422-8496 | -0.9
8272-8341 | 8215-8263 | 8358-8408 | 0.8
